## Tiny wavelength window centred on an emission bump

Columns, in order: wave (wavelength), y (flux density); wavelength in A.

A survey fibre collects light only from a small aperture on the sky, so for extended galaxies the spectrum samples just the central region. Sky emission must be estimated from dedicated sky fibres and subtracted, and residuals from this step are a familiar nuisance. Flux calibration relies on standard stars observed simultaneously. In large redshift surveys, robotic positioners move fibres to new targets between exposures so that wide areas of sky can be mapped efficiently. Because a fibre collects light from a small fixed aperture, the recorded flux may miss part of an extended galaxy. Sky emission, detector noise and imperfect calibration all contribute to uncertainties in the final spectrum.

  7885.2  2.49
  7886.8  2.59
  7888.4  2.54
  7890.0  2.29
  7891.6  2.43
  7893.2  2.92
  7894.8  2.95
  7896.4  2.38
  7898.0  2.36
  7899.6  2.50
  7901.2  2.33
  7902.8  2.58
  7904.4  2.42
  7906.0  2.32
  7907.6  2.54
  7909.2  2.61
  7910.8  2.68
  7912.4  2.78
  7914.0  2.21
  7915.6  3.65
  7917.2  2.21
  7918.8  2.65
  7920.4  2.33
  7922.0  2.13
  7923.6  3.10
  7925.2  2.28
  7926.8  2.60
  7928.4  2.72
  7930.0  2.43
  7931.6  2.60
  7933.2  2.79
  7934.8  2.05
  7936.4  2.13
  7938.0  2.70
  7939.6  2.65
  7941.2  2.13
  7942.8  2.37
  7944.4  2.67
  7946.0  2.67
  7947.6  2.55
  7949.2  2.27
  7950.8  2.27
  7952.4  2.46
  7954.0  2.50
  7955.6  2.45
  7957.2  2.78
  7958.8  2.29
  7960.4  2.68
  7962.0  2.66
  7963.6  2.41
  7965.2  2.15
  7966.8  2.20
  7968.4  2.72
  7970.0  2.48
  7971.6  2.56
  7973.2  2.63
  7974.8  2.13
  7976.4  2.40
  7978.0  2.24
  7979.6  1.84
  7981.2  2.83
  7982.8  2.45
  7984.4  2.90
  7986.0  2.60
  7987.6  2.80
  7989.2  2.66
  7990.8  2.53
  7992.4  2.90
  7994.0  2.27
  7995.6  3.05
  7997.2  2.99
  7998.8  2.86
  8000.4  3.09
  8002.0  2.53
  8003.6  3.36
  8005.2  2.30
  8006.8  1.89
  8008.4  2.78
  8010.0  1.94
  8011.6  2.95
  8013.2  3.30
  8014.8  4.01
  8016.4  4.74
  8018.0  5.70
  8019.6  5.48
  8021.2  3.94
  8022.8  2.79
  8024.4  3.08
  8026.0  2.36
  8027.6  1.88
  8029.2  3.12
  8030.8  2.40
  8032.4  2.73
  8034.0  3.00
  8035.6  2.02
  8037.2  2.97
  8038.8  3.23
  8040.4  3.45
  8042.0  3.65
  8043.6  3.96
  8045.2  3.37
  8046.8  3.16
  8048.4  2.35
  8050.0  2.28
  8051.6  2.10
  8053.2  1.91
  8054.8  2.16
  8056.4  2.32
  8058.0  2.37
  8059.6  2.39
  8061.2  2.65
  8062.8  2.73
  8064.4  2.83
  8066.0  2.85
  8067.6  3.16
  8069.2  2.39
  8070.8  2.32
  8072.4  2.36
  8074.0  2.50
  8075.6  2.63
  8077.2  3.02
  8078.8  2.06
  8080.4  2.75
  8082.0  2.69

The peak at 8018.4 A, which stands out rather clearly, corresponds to Halpha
